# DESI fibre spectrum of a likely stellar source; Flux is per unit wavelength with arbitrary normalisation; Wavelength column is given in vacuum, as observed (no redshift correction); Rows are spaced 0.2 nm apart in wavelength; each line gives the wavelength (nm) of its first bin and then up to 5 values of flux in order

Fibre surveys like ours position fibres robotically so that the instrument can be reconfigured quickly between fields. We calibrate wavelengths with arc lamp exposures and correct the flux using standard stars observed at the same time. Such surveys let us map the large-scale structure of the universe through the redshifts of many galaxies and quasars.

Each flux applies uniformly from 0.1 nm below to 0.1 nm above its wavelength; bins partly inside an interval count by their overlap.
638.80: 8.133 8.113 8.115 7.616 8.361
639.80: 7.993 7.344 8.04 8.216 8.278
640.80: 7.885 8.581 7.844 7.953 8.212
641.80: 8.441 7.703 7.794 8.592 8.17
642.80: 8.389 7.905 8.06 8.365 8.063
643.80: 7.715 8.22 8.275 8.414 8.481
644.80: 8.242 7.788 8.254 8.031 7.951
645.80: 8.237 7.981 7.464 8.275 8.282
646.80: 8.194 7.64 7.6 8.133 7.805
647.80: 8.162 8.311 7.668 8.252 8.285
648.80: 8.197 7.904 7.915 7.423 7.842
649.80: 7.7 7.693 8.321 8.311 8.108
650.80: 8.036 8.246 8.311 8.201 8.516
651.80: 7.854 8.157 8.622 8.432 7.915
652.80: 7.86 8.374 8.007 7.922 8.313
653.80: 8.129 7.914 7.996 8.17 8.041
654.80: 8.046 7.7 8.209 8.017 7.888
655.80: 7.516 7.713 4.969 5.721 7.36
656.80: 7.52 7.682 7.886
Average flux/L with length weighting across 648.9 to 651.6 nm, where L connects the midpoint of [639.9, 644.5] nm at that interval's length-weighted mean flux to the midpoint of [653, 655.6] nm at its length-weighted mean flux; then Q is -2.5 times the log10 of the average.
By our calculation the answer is 0.006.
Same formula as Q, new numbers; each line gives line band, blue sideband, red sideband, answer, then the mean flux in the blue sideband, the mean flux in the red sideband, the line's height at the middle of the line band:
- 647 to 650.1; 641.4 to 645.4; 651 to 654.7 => 0.03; 8.15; 8.15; 8.15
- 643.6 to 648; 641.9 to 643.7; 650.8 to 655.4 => 0.01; 8.12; 8.13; 8.12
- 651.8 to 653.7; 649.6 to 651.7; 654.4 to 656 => -0.02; 8.13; 7.92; 8.03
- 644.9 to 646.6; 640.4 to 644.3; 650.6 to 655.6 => 0.02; 8.13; 8.12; 8.13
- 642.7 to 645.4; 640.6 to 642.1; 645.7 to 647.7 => -0.02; 8.1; 7.96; 8.03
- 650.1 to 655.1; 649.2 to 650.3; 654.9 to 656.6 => -0.08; 7.81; 7.23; 7.53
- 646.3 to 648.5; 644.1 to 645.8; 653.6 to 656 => 0.01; 8.18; 7.97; 8.13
